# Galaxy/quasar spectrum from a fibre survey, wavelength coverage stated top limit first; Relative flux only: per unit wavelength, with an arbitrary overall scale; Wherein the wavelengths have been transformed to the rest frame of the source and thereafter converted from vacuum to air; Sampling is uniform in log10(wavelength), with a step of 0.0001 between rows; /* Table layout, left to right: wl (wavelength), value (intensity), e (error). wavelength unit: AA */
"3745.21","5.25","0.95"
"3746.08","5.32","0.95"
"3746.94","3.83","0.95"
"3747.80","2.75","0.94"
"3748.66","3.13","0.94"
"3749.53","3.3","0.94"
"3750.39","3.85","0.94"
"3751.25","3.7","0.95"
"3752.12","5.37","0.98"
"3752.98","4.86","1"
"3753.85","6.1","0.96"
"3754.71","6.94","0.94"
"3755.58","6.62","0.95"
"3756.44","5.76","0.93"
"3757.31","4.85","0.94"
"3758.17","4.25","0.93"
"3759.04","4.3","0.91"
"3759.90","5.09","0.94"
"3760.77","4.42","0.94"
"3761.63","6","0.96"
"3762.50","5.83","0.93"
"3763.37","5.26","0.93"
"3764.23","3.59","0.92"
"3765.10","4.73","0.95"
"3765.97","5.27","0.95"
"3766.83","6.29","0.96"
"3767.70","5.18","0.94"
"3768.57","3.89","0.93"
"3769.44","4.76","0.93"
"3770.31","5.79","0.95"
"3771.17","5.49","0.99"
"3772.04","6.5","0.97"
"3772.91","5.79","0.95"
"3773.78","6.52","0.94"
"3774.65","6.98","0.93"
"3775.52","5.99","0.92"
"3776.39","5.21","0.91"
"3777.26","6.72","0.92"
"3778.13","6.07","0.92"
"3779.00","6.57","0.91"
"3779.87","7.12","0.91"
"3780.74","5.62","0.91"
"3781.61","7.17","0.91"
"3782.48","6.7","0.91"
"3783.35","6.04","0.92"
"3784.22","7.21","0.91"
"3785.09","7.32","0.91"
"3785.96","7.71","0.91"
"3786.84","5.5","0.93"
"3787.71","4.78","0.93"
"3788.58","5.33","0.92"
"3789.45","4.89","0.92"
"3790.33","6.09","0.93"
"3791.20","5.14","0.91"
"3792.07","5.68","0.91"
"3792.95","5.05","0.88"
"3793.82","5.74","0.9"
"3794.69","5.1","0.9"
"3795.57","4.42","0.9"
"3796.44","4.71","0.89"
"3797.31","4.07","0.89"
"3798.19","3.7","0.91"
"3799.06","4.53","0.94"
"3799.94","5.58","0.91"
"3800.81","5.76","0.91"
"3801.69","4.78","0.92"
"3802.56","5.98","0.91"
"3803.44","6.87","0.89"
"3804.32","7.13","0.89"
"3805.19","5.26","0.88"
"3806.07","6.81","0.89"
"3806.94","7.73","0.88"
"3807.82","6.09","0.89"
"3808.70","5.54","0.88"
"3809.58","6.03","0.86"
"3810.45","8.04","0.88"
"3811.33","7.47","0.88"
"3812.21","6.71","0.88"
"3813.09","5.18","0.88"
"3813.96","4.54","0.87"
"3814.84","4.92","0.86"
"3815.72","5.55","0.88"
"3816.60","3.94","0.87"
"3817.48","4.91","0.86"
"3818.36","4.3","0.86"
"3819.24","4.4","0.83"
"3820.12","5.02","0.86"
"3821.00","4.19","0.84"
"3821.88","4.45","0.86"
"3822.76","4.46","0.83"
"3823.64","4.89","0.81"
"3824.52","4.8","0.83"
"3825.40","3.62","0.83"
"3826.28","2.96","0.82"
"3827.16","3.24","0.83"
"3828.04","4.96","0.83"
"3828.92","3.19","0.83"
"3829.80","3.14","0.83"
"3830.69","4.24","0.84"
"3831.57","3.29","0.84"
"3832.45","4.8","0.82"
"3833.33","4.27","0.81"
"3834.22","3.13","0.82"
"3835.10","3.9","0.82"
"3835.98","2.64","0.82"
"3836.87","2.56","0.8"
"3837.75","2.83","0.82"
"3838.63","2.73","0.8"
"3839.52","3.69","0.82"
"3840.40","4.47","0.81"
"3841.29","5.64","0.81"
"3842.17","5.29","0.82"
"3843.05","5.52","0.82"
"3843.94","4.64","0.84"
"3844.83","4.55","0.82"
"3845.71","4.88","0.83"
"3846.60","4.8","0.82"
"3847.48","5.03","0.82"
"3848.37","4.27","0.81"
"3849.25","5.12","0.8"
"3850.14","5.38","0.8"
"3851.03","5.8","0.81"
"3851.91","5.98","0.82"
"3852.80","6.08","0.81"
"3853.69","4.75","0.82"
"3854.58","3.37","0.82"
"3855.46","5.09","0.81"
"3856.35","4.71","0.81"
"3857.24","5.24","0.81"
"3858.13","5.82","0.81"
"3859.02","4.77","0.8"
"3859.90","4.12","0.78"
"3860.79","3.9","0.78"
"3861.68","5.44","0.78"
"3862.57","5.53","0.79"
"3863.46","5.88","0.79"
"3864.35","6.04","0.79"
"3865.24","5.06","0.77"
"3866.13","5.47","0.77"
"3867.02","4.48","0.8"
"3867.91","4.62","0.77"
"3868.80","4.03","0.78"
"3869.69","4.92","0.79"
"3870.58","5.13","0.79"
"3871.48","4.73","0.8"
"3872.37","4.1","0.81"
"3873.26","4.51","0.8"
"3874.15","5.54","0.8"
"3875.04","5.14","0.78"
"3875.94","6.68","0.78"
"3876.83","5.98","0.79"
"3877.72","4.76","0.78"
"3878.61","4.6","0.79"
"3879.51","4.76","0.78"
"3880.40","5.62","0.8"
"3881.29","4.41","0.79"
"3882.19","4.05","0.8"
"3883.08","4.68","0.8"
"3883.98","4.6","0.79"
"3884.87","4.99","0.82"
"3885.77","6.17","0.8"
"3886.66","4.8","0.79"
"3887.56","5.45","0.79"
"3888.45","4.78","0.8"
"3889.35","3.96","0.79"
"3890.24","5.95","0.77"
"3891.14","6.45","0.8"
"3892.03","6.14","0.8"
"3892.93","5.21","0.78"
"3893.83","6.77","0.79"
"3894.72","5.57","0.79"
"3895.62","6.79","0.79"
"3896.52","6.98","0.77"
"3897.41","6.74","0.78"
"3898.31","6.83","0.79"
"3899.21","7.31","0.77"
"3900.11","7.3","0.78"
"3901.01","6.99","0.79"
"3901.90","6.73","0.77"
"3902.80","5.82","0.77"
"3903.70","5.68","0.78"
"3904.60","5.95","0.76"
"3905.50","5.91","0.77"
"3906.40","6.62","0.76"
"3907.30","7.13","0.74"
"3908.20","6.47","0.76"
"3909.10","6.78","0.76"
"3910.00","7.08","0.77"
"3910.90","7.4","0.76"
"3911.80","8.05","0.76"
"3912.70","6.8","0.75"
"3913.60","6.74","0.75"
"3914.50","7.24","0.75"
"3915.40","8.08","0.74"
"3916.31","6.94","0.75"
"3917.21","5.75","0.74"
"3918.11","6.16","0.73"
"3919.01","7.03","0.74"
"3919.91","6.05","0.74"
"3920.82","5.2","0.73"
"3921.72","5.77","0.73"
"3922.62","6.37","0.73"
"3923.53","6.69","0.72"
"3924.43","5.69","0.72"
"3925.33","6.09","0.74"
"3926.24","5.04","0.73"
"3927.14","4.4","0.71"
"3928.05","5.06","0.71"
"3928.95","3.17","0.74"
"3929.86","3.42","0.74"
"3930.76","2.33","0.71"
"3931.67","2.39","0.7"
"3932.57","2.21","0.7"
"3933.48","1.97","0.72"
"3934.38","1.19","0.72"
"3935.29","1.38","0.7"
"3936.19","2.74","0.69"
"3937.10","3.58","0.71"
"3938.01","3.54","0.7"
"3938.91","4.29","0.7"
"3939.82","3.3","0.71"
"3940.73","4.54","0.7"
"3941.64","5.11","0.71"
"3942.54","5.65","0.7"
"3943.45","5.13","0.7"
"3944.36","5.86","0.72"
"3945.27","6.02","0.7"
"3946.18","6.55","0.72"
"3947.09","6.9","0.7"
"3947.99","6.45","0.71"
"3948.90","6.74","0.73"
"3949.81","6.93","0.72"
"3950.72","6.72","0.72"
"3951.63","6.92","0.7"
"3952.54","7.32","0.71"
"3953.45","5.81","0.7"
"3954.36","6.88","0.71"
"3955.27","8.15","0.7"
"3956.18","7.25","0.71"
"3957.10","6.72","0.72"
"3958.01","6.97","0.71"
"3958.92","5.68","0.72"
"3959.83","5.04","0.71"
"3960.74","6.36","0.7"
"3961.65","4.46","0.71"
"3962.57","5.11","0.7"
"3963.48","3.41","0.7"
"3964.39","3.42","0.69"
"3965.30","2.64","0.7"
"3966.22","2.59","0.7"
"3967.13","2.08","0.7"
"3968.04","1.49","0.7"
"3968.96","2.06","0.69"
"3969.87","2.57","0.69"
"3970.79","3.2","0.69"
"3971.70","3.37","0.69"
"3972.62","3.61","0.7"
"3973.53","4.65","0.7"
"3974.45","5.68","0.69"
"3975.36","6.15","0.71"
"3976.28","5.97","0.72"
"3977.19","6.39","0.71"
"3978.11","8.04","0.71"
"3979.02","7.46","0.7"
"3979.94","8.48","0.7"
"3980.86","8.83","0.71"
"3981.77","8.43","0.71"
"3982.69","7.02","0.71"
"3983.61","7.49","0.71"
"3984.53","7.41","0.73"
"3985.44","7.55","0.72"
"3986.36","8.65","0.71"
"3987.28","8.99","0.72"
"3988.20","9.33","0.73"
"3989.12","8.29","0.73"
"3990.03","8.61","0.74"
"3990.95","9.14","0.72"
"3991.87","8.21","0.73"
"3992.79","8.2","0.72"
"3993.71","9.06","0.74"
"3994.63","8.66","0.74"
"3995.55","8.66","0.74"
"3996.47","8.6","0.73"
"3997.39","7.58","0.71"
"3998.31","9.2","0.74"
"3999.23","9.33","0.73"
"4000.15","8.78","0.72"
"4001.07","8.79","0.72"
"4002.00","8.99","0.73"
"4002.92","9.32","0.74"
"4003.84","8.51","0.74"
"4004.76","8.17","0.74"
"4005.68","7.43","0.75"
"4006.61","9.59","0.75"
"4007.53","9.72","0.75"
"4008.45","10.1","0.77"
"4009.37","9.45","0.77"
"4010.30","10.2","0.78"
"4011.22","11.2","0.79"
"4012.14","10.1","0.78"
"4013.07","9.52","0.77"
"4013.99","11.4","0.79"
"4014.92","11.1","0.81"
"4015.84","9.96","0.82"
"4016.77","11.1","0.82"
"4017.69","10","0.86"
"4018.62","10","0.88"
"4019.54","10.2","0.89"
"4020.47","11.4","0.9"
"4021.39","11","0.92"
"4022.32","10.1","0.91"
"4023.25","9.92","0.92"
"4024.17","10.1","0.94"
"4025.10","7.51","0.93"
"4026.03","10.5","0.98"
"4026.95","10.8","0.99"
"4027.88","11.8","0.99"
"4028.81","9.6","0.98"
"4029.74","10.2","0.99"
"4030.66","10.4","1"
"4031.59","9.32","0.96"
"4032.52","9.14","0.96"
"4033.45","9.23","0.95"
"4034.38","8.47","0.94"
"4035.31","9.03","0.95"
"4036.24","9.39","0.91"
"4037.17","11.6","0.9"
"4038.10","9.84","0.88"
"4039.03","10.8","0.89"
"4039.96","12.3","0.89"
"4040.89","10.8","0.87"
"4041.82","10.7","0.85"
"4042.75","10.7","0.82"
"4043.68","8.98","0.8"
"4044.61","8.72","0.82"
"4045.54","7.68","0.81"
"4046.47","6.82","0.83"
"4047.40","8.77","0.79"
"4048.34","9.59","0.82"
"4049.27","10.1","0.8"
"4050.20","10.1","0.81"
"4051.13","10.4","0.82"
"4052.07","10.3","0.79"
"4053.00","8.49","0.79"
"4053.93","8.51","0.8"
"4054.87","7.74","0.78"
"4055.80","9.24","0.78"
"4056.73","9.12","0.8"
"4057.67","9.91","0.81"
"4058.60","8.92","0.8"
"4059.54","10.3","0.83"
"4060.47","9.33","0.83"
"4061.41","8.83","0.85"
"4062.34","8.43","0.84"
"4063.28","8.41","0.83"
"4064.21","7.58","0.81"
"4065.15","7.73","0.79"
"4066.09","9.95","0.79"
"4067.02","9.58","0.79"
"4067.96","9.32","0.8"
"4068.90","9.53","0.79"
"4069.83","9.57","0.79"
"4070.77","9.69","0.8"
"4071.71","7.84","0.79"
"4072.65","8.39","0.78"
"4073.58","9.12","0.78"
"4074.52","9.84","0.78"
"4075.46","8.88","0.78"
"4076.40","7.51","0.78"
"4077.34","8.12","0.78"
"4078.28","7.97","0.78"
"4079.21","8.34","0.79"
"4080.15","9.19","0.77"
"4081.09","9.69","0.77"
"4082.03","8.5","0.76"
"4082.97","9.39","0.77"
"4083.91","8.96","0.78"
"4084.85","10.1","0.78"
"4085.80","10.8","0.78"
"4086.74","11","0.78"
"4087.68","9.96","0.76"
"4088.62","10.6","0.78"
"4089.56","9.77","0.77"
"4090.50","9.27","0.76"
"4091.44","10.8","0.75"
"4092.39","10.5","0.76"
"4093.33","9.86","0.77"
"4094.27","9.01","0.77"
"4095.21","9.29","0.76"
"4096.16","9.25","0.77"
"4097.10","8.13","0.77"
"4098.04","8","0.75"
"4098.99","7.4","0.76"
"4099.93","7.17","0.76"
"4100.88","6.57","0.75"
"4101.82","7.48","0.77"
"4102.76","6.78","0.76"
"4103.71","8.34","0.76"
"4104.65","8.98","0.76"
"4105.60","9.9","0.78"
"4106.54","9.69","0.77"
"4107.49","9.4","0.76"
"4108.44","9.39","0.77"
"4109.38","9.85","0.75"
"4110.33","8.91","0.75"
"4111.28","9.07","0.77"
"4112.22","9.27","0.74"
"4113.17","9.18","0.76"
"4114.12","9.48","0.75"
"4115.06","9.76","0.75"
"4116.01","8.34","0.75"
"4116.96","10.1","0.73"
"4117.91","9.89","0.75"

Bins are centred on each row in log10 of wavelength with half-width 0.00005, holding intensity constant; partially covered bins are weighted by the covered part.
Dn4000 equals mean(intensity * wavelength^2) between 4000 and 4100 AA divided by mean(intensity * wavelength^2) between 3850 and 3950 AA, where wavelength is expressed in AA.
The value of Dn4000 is 1.90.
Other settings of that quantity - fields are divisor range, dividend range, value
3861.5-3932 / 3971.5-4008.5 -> 1.47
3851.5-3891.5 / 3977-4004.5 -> 1.77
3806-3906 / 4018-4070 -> 2.07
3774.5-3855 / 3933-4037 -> 1.57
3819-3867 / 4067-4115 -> 2.27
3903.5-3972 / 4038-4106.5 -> 1.88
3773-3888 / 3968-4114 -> 1.94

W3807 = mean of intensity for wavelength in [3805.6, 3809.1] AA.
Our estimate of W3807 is 6.54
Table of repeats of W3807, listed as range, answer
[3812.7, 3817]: 4.83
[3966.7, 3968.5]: 1.78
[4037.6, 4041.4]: 10.9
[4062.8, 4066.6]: 8.43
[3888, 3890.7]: 4.91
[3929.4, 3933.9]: 2.47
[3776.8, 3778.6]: 6.38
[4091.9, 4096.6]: 9.57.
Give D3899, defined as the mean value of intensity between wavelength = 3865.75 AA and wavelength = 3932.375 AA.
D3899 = 5.66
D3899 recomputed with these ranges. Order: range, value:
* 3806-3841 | 4.57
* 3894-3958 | 5.76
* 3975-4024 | 8.99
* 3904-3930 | 6.2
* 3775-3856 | 5.12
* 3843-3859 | 5.04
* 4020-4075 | 9.51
